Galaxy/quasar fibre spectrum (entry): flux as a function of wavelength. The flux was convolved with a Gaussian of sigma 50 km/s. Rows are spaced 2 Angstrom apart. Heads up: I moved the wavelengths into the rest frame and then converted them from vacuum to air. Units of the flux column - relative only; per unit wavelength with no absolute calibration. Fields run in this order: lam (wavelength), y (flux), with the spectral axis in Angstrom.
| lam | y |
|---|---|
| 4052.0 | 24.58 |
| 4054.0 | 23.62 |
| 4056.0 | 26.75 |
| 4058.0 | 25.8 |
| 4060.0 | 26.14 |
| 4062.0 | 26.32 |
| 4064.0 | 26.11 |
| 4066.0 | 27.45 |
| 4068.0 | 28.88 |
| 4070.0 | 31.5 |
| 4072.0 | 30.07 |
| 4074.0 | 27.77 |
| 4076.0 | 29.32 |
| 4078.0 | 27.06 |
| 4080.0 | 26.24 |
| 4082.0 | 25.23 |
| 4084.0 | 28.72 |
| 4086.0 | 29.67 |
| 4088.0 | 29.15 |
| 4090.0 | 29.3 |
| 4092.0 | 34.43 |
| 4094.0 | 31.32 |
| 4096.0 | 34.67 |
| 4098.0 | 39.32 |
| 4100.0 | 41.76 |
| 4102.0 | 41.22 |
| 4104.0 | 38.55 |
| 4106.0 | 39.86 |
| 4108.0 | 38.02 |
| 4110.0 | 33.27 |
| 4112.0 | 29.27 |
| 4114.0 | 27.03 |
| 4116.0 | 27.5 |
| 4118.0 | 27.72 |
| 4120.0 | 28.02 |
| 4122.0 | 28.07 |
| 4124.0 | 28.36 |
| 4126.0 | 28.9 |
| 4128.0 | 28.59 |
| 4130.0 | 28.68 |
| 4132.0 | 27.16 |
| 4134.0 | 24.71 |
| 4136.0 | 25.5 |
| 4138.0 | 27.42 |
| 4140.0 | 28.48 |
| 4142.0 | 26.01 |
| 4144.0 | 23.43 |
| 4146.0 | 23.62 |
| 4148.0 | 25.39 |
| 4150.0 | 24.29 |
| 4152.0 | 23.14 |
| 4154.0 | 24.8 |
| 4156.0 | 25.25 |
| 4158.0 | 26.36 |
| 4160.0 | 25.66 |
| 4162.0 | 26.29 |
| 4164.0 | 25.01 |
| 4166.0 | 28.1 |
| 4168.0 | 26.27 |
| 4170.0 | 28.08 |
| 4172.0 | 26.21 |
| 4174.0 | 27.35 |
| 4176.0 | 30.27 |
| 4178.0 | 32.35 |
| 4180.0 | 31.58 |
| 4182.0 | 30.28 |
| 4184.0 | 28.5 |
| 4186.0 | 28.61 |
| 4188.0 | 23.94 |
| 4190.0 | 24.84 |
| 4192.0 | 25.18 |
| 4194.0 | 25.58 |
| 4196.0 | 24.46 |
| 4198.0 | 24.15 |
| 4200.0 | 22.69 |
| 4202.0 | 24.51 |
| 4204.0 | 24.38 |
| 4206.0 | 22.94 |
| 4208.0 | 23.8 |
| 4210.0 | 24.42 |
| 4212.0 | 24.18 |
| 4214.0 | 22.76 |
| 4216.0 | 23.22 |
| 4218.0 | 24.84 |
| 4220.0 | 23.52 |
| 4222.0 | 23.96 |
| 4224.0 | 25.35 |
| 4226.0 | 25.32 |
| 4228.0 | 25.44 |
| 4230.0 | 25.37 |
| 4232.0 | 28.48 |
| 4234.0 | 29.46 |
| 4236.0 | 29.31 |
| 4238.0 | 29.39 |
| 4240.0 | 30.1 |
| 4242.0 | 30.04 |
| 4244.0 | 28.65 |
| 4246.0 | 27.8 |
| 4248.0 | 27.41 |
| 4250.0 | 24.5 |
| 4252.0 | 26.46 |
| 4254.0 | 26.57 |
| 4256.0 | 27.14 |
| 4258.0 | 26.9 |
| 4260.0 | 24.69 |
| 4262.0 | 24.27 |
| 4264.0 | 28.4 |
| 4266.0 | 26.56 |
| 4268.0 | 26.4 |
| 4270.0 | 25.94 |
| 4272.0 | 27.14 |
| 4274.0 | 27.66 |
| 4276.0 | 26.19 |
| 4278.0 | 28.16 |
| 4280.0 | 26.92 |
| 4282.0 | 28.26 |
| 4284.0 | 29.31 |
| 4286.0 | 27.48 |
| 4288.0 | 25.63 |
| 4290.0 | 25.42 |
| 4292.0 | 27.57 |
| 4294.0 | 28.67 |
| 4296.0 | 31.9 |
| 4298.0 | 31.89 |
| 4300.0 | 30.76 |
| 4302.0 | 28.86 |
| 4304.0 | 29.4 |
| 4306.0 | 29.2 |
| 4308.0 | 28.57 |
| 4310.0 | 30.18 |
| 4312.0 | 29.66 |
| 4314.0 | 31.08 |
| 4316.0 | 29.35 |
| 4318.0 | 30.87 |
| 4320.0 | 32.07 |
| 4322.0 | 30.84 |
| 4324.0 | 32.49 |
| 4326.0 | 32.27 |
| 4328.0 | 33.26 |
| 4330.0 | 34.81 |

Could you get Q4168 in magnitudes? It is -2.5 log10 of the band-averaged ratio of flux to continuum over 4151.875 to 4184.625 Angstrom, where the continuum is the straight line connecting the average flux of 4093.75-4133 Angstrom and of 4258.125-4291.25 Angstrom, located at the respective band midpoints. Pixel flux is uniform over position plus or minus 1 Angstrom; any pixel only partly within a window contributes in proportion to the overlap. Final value 0.11 mag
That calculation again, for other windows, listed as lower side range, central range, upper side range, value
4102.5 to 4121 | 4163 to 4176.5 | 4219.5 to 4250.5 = 0.104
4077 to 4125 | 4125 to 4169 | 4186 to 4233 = 0.107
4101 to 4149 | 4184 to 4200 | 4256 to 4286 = 0.120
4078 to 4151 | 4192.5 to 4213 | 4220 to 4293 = 0.165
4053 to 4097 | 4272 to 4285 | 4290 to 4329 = 0.090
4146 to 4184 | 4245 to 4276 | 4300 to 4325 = 0.101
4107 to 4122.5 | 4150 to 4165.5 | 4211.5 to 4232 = 0.103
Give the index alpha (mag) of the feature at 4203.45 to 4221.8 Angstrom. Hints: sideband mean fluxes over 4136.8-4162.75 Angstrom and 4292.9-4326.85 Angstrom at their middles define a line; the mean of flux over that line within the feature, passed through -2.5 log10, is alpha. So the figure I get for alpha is 0.15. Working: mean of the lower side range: 25.4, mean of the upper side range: 30.5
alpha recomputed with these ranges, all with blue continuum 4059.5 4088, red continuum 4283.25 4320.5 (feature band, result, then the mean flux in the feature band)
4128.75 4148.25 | 0.090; 26.1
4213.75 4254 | 0.089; 26.6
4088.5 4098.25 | -0.180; 33.1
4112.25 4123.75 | 0.016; 27.8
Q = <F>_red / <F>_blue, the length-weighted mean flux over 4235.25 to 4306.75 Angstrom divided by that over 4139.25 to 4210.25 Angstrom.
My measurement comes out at 1.07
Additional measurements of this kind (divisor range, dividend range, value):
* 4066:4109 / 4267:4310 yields 0.87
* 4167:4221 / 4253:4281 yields 1.03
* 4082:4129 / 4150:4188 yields 0.85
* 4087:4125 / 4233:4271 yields 0.83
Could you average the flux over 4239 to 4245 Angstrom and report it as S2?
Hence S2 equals 29.6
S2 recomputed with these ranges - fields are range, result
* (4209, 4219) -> 23.9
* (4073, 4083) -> 27.1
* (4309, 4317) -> 30.1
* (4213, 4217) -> 23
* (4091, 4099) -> 34.9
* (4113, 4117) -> 27.3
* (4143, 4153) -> 24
